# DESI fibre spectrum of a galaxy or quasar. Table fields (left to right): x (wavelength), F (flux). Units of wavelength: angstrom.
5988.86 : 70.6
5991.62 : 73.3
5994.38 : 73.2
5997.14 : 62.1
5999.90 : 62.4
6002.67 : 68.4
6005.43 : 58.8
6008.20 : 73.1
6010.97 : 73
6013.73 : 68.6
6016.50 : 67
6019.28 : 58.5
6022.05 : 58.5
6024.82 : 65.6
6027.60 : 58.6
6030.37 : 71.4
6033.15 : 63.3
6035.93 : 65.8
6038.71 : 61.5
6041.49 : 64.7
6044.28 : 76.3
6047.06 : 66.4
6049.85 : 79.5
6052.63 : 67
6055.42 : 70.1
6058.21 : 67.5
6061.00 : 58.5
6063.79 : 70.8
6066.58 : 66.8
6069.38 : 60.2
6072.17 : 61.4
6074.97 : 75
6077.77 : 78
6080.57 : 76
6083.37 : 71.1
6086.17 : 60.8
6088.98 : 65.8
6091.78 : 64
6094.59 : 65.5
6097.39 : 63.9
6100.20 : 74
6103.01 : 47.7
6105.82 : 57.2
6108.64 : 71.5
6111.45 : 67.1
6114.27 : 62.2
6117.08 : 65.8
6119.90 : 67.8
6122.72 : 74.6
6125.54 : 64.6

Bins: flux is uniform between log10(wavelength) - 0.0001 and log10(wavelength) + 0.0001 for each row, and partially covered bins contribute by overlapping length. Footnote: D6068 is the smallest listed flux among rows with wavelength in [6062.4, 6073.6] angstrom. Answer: 60.2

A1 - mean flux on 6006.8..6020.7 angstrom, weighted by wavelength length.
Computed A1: 68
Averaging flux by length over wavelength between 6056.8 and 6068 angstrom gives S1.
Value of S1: 65.9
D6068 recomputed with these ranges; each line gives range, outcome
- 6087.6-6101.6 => 63.9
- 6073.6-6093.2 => 60.8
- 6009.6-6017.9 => 67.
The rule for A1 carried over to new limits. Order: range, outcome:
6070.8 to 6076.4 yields 68.2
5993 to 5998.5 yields 67.7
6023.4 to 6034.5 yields 64.7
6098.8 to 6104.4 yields 60.9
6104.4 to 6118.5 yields 64.7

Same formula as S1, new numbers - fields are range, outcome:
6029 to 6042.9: 65.3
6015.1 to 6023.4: 61.3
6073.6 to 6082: 76.3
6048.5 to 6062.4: 68.5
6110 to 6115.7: 64.8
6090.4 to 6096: 64.8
